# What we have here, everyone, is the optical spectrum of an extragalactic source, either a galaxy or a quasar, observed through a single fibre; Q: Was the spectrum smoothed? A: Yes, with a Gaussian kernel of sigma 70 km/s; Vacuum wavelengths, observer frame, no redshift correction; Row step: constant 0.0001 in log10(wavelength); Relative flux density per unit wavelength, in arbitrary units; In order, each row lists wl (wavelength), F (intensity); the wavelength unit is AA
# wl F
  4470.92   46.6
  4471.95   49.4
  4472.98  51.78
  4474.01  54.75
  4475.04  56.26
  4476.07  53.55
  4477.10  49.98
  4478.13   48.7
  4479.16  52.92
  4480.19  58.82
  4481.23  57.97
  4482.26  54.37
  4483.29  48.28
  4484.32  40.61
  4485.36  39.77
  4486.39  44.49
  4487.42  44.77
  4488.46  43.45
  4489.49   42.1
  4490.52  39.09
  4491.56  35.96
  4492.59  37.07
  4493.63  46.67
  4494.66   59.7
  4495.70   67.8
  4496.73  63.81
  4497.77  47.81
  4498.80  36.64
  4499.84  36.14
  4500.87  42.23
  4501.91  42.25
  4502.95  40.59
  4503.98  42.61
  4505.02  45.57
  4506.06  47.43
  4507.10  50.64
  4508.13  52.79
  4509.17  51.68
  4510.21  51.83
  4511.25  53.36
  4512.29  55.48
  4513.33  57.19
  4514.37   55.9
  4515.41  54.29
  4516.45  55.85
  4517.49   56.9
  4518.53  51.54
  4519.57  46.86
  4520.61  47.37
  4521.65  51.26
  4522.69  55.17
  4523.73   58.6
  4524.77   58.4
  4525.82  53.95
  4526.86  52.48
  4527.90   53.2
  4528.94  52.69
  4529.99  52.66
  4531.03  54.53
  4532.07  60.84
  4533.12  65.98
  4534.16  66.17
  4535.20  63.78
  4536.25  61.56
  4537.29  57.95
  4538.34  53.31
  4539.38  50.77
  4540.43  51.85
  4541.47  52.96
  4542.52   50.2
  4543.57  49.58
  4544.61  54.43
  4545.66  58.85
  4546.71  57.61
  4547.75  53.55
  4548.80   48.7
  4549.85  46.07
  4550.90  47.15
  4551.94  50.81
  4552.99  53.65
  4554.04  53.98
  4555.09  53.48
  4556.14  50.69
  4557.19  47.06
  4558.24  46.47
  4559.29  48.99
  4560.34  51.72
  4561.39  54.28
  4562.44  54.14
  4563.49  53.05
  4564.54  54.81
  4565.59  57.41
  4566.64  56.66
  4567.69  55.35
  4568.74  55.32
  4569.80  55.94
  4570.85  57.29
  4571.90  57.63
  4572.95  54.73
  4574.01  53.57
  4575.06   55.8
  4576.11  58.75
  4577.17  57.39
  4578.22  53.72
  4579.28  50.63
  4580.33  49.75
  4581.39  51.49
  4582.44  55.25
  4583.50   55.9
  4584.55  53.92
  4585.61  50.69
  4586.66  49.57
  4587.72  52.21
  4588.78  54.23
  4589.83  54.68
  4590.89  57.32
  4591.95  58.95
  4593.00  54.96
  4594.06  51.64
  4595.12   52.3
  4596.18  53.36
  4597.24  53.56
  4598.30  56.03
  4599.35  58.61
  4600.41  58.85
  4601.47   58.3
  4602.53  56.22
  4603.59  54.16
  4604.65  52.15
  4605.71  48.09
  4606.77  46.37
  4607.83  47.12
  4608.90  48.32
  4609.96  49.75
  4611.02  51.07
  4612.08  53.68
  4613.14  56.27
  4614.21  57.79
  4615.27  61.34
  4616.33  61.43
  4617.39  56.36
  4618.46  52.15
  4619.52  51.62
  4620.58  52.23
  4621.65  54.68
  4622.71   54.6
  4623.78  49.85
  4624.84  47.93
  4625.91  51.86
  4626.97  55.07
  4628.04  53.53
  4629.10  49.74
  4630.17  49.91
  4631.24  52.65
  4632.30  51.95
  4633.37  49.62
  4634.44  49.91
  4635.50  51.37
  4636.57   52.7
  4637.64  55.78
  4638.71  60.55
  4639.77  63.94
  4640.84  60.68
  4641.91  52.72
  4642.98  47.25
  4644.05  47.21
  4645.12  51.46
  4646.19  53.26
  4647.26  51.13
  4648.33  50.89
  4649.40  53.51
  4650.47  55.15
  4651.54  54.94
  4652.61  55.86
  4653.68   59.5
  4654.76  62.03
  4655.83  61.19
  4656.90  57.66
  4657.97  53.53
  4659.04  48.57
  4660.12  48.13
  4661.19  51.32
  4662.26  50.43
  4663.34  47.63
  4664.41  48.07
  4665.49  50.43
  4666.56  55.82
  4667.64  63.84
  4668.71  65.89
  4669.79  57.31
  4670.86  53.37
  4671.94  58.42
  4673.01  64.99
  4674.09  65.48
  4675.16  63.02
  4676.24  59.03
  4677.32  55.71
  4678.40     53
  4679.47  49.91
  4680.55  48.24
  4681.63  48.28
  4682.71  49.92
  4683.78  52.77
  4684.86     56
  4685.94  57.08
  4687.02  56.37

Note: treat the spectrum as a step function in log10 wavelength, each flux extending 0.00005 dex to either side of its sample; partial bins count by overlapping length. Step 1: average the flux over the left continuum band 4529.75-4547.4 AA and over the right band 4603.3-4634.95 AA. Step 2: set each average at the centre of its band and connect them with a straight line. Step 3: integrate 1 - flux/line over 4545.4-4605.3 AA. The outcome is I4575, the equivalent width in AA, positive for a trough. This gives 0.9 AA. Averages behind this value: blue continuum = 56.7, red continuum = 52.4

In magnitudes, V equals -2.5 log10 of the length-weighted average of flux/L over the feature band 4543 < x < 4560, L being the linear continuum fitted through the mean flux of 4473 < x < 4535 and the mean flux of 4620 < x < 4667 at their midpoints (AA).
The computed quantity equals 0.01 mag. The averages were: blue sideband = 50.9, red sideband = 53.1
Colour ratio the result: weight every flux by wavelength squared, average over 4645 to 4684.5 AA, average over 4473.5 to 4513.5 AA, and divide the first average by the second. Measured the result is 1.22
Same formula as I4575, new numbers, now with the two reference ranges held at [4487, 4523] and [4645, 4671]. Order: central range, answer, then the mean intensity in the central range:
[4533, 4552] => -1.7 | 54.7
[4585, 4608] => -0.7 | 53.7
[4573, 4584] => -0.6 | 54.2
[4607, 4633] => 0.1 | 52.8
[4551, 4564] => -0.2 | 51.4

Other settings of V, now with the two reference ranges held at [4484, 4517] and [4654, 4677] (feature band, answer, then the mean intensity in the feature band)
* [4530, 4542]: -0.17 mag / 57.9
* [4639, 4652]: 0.04 mag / 53.7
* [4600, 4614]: 0.02 mag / 52.4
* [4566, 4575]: -0.09 mag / 55.8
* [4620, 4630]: 0.05 mag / 52.1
